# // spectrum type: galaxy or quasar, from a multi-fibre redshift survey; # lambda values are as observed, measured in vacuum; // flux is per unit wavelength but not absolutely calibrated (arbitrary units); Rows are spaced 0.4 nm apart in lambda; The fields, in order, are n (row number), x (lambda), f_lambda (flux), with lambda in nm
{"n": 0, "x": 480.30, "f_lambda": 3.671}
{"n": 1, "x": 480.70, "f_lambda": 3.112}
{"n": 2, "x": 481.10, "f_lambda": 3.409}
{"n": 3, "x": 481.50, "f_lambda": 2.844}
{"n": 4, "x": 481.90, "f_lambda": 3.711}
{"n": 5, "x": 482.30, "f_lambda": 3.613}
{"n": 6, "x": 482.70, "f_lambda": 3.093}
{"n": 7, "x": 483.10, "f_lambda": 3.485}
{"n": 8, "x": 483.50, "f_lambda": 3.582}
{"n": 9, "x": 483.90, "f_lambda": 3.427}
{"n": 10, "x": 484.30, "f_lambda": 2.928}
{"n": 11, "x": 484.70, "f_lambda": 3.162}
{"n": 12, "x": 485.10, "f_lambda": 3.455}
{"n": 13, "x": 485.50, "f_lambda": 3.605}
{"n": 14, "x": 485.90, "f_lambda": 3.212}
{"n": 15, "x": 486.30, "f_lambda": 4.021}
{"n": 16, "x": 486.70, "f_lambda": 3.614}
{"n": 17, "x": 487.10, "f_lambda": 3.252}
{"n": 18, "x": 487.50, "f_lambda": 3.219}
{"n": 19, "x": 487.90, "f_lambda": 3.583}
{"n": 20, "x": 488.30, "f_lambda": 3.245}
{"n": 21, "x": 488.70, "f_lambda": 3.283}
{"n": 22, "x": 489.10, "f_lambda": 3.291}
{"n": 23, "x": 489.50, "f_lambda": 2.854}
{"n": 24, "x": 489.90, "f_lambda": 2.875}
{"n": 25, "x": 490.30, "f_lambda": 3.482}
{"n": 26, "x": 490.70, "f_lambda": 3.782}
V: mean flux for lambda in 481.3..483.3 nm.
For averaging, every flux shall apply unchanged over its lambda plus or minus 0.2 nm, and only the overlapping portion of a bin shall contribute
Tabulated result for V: 3.35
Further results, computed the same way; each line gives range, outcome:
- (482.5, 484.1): 3.4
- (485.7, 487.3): 3.52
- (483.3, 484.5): 3.31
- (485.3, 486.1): 3.41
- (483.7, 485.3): 3.24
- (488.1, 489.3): 3.27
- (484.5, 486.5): 3.49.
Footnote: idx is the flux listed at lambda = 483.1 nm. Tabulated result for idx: 3.485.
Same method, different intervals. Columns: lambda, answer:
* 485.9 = 3.212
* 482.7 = 3.093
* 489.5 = 2.854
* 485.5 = 3.605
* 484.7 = 3.162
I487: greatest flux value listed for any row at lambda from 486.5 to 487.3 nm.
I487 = 3.614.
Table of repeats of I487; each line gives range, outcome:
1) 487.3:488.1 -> 3.583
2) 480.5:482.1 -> 3.711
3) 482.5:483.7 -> 3.582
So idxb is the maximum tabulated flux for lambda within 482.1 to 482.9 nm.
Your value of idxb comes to 3.613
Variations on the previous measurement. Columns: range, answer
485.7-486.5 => 4.021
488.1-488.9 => 3.283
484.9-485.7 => 3.605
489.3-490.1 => 2.875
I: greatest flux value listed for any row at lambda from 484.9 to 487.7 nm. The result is 4.021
